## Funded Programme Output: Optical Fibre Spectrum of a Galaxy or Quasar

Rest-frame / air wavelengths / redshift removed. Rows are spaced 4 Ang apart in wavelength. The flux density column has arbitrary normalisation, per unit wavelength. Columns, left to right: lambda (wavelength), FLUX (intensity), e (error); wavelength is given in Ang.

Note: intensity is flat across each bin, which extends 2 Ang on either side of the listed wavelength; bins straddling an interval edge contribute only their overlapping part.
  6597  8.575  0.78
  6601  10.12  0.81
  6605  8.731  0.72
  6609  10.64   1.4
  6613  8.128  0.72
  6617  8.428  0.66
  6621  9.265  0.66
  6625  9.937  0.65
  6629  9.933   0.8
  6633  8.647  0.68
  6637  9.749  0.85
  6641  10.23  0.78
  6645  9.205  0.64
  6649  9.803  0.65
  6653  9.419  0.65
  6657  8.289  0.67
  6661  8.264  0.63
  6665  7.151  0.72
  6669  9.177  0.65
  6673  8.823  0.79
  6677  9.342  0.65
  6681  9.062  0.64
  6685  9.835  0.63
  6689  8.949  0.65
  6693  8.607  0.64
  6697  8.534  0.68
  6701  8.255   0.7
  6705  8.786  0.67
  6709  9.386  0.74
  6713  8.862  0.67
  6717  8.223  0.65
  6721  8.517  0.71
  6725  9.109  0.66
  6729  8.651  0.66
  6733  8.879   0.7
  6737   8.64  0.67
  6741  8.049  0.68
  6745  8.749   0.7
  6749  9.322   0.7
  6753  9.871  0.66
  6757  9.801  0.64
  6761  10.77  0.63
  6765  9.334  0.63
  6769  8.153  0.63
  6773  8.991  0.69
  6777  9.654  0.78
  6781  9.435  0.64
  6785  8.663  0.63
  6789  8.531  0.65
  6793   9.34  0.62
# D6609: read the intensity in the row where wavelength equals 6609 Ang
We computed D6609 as 10.64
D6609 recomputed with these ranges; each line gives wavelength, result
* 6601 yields 10.12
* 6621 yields 9.265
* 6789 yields 8.531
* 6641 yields 10.23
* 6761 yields 10.77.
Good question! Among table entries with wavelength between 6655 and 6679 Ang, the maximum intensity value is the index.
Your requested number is 9.342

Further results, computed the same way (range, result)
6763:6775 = 9.334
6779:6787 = 9.435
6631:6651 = 10.23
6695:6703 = 8.534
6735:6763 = 10.77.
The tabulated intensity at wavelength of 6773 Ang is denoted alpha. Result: 8.991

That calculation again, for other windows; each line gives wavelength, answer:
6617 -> 8.428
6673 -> 8.823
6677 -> 9.342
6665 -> 7.151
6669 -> 9.177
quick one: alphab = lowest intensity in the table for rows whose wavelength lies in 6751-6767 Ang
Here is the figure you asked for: 9.334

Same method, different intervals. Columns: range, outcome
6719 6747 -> 8.049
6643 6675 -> 7.151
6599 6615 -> 8.128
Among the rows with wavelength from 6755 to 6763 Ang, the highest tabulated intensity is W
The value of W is 10.77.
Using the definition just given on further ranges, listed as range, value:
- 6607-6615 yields 10.64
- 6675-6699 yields 9.835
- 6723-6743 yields 9.109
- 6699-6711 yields 9.386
